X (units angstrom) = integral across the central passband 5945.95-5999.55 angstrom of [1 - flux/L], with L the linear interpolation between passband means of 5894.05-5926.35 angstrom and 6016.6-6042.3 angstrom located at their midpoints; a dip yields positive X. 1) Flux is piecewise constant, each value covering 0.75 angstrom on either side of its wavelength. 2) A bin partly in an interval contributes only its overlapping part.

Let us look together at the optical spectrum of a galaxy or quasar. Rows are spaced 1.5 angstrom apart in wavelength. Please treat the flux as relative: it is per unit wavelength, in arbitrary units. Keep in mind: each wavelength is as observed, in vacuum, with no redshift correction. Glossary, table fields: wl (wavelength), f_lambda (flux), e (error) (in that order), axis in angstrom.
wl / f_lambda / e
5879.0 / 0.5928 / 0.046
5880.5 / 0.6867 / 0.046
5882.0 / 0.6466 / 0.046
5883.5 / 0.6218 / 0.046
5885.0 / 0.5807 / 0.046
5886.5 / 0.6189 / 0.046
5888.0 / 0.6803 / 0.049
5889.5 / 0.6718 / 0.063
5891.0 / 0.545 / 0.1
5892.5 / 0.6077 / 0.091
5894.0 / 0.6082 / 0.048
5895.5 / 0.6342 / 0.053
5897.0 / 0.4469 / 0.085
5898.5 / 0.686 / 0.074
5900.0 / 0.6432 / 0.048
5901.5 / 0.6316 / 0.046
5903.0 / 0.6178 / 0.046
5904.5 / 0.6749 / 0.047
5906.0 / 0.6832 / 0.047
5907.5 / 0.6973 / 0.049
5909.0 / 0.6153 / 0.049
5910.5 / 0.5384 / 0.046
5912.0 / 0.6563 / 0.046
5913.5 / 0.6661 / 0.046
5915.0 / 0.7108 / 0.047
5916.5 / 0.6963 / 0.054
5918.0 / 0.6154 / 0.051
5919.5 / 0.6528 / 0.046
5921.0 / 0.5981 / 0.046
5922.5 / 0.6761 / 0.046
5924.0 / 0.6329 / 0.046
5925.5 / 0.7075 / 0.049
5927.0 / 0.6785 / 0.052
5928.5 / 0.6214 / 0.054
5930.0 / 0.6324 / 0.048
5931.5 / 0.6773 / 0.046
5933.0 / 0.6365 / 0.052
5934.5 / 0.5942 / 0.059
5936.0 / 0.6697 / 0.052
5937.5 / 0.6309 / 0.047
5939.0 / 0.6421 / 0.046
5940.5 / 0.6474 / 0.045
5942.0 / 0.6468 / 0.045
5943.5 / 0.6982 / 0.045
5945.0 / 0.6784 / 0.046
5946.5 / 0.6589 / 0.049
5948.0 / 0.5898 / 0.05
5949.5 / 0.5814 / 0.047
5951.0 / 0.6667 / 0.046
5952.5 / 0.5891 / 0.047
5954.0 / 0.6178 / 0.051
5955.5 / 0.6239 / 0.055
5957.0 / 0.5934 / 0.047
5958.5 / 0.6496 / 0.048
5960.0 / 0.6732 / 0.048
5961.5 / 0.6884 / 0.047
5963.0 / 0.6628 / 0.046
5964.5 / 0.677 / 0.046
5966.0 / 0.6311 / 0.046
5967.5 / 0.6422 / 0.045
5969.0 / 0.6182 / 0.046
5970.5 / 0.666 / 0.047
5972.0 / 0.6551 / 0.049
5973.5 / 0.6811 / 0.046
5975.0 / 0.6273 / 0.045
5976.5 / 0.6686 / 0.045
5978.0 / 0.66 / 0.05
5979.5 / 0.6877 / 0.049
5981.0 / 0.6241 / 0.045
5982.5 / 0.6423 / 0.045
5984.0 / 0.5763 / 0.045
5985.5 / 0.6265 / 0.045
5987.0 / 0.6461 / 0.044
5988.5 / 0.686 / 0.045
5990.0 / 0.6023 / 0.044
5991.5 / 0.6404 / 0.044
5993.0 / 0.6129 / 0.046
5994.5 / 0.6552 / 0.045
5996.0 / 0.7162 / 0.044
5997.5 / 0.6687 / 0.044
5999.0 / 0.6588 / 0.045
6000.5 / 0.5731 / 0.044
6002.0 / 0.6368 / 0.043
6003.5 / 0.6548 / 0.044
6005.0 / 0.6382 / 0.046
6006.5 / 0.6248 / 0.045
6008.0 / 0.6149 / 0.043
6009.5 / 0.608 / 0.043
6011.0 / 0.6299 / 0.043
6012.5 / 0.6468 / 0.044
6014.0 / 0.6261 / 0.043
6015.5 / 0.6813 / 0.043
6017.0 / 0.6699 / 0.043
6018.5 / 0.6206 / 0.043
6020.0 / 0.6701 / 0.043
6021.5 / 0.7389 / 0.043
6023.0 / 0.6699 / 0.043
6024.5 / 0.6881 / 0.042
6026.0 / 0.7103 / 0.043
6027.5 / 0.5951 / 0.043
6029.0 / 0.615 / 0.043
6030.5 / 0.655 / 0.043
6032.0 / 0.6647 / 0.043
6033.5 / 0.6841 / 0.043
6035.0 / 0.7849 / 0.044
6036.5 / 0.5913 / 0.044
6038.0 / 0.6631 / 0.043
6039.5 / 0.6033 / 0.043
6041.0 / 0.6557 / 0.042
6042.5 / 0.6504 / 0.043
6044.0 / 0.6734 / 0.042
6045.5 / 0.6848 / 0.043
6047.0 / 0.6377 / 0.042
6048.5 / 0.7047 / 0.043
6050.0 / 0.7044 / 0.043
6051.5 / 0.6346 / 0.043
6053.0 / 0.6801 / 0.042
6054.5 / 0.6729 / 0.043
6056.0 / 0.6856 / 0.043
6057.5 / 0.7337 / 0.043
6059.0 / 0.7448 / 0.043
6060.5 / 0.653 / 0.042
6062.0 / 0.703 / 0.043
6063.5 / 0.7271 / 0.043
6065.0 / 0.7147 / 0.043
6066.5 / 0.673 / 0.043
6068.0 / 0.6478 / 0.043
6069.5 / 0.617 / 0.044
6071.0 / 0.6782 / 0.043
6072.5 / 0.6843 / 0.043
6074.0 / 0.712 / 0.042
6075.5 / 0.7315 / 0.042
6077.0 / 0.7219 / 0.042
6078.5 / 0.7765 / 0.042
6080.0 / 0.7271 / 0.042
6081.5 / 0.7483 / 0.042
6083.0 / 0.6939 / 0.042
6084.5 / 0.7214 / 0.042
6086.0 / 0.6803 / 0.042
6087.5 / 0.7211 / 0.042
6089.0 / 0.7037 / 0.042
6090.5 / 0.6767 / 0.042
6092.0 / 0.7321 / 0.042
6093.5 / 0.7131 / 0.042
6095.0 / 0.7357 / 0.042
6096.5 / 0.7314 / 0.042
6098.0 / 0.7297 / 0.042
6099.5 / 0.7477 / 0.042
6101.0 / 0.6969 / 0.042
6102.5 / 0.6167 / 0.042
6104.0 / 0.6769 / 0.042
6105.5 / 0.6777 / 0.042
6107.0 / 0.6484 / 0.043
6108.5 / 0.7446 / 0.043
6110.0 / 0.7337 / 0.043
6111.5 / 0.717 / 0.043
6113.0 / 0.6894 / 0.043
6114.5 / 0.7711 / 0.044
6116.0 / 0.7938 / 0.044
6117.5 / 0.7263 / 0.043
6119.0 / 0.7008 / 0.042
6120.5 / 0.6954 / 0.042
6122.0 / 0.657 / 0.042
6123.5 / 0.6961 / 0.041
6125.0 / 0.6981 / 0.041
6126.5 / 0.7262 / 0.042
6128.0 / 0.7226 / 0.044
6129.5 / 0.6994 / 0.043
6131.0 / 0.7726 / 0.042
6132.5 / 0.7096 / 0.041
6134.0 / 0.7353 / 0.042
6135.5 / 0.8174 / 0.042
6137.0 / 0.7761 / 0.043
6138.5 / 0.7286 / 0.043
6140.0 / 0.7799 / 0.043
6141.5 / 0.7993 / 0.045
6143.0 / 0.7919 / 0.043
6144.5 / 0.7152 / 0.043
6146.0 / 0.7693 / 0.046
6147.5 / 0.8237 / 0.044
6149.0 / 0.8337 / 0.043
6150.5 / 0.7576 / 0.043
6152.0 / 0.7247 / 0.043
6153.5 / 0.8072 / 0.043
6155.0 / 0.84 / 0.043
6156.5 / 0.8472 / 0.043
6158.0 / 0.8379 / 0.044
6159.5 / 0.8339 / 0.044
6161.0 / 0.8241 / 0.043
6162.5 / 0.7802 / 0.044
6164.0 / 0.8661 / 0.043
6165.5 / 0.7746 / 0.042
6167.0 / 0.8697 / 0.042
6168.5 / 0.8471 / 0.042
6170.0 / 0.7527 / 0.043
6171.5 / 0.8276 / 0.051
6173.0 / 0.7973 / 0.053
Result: 0.8 angstrom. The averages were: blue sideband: 0.641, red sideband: 0.663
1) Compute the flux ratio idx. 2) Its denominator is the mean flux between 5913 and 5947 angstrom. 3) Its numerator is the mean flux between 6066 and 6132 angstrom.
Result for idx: 1.1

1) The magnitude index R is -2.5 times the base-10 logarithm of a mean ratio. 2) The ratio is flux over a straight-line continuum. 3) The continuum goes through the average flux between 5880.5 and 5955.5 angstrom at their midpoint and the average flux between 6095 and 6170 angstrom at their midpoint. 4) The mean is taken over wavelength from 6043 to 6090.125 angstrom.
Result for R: 0.03 mag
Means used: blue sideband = 0.637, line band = 0.696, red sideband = 0.754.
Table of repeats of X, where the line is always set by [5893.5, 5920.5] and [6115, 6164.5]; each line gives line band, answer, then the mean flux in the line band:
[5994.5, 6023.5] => 1.83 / 0.65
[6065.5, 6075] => 0.73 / 0.672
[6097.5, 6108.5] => 0.85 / 0.688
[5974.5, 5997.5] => 1.19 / 0.646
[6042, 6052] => 0.61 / 0.671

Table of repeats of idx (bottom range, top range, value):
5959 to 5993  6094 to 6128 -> 1.09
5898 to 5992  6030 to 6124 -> 1.08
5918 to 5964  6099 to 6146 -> 1.13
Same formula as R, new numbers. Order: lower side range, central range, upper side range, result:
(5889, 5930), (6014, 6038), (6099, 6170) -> 0.05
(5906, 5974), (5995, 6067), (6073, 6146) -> 0.04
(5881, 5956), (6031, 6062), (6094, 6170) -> 0.05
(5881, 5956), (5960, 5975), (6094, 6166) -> 0.01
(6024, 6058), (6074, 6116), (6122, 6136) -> -0.02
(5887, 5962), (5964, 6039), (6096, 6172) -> 0.05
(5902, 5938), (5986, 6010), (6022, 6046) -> 0.03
